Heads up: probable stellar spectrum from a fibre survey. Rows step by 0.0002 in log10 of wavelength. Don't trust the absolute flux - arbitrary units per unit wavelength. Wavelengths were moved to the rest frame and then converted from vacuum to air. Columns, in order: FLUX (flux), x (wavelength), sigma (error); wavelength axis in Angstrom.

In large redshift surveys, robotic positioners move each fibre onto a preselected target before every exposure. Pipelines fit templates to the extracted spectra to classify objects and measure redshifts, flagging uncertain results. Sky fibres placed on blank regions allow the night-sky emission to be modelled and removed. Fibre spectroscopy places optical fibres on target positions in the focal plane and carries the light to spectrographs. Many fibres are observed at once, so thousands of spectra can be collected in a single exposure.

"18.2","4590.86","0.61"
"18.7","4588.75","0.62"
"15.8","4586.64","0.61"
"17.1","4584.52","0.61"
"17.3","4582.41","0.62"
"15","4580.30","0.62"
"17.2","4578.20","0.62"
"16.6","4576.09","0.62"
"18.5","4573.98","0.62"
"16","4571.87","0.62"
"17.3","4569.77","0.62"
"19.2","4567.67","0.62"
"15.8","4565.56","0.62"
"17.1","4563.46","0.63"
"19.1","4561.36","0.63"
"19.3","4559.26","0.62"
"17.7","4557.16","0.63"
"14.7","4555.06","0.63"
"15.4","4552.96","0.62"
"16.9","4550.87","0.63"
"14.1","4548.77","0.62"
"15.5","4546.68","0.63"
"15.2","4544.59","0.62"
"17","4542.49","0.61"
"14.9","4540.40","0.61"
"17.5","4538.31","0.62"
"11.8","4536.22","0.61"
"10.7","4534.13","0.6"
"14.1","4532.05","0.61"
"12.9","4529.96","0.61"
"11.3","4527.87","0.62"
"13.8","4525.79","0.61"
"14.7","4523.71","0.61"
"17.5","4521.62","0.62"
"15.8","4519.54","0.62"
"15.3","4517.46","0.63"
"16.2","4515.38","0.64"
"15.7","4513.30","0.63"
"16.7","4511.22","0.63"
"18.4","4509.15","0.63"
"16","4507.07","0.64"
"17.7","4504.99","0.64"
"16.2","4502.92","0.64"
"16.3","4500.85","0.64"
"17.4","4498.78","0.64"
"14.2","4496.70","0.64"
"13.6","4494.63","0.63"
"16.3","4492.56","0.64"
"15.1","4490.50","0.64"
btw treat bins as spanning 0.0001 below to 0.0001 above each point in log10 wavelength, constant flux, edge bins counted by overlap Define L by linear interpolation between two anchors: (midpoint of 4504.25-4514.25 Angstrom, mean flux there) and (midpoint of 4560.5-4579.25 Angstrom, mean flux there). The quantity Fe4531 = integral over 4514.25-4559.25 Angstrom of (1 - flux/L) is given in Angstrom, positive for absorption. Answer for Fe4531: 5.6 Angstrom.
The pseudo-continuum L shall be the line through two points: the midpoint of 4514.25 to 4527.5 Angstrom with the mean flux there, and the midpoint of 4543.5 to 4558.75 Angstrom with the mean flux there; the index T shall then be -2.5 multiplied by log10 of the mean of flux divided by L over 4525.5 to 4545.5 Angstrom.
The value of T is 0.12 mag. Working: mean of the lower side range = 15.3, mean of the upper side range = 15.8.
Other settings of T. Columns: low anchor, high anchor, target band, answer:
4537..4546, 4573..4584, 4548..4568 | -0.031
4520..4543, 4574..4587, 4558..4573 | -0.115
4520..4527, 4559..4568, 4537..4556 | 0.076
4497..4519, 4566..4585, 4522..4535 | 0.255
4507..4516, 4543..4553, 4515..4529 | 0.104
